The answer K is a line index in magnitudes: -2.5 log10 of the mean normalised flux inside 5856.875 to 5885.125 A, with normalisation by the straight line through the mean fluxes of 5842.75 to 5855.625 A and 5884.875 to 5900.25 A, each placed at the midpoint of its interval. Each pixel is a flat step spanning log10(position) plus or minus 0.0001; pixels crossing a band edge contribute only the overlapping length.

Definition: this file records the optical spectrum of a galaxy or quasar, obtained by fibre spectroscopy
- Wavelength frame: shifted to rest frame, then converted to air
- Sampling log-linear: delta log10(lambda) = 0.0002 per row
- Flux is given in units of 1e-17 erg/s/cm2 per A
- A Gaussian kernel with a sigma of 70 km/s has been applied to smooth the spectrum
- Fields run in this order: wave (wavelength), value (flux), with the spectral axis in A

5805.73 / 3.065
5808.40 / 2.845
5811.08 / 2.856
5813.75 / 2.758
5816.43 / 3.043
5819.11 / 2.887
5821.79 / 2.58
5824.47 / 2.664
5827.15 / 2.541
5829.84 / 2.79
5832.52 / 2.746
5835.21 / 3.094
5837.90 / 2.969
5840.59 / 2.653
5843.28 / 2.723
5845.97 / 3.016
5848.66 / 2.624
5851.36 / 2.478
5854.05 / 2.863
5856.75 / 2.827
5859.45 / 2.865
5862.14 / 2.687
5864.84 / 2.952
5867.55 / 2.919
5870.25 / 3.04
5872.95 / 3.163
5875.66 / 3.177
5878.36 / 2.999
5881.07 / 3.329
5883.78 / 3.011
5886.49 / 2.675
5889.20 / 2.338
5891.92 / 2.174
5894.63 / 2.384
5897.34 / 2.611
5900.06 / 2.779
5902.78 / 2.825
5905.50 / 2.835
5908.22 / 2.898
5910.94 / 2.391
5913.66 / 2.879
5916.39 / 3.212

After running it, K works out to -0.15 mag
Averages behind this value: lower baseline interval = 2.74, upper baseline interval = 2.48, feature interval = 3.01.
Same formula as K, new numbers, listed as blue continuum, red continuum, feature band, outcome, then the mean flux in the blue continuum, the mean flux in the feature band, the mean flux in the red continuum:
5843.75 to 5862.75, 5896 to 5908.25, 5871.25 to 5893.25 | -0.034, 2.77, 2.86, 2.78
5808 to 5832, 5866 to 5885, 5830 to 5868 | 0.047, 2.77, 2.81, 3.09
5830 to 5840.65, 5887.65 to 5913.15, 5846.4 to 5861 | 0.020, 2.88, 2.75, 2.59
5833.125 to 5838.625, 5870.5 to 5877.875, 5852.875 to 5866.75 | 0.089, 3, 2.84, 3.13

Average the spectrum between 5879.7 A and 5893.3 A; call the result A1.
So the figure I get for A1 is 2.7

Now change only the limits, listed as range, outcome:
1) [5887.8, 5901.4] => 2.46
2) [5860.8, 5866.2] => 2.82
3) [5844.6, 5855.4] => 2.75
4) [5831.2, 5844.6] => 2.84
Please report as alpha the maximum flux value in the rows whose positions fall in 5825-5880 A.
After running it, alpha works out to 3.177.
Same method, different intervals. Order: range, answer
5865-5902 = 3.329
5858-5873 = 3.163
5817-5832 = 2.887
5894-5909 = 2.898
